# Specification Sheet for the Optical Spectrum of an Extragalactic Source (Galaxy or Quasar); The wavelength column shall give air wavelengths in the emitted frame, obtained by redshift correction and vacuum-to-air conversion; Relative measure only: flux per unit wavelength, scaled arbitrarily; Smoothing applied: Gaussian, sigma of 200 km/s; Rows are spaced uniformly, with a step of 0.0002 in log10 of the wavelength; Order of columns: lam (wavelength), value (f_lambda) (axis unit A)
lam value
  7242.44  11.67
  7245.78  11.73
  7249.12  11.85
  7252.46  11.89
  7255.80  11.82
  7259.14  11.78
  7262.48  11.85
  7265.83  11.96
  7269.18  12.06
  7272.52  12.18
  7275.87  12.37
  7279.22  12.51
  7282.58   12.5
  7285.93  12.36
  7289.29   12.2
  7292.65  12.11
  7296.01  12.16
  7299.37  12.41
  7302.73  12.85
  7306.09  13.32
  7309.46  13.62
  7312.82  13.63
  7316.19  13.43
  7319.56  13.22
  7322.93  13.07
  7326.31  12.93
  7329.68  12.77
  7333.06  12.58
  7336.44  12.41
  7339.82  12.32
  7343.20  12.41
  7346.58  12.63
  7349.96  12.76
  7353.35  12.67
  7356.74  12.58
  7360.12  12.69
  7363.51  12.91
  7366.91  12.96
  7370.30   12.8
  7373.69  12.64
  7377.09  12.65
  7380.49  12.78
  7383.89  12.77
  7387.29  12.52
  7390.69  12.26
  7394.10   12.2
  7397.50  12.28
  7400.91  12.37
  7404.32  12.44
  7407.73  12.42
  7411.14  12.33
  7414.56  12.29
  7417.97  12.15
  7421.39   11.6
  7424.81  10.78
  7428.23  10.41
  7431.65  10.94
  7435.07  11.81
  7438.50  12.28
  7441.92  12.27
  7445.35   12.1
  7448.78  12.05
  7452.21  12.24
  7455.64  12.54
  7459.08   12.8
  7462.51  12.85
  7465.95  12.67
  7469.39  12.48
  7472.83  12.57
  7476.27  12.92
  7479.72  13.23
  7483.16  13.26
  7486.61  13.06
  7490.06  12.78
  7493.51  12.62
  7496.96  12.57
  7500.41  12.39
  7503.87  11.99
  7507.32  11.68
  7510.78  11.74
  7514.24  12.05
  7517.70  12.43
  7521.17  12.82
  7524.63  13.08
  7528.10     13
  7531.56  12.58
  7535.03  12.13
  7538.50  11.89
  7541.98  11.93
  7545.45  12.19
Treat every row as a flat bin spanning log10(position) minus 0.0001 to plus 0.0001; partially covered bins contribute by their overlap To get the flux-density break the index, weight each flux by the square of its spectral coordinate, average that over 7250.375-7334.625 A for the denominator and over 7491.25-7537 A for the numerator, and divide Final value 1.05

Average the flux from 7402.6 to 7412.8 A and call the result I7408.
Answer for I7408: 12.4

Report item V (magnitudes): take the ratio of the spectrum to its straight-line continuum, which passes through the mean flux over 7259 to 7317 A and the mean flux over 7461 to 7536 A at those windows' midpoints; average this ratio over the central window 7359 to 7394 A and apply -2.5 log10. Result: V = -0.01 mag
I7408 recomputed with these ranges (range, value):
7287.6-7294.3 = 12.1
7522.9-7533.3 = 12.9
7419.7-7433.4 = 10.9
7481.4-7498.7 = 12.9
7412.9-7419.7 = 12.2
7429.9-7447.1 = 11.9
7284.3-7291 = 12.3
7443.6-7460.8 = 12.3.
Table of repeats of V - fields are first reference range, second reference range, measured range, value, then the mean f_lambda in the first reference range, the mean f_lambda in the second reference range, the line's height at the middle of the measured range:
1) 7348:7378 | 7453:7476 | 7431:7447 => 0.065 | 12.7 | 12.7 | 12.7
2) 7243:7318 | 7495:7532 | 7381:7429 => 0.025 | 12.4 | 12.4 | 12.4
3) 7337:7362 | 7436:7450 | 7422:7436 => 0.115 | 12.6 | 12.2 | 12.2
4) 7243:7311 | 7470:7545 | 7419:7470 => 0.041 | 12.3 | 12.5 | 12.4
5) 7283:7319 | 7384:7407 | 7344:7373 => -0.016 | 12.8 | 12.4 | 12.5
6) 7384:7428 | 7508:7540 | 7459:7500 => -0.045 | 12.1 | 12.4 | 12.3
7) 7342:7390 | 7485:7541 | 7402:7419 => 0.024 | 12.7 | 12.4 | 12.6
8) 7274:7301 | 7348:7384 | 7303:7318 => -0.083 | 12.3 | 12.7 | 12.4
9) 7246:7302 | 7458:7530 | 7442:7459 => 0.020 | 12.1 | 12.6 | 12.5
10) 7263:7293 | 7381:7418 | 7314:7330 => -0.071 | 12.2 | 12.4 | 12.3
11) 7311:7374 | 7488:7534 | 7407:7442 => 0.082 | 12.8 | 12.4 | 12.6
